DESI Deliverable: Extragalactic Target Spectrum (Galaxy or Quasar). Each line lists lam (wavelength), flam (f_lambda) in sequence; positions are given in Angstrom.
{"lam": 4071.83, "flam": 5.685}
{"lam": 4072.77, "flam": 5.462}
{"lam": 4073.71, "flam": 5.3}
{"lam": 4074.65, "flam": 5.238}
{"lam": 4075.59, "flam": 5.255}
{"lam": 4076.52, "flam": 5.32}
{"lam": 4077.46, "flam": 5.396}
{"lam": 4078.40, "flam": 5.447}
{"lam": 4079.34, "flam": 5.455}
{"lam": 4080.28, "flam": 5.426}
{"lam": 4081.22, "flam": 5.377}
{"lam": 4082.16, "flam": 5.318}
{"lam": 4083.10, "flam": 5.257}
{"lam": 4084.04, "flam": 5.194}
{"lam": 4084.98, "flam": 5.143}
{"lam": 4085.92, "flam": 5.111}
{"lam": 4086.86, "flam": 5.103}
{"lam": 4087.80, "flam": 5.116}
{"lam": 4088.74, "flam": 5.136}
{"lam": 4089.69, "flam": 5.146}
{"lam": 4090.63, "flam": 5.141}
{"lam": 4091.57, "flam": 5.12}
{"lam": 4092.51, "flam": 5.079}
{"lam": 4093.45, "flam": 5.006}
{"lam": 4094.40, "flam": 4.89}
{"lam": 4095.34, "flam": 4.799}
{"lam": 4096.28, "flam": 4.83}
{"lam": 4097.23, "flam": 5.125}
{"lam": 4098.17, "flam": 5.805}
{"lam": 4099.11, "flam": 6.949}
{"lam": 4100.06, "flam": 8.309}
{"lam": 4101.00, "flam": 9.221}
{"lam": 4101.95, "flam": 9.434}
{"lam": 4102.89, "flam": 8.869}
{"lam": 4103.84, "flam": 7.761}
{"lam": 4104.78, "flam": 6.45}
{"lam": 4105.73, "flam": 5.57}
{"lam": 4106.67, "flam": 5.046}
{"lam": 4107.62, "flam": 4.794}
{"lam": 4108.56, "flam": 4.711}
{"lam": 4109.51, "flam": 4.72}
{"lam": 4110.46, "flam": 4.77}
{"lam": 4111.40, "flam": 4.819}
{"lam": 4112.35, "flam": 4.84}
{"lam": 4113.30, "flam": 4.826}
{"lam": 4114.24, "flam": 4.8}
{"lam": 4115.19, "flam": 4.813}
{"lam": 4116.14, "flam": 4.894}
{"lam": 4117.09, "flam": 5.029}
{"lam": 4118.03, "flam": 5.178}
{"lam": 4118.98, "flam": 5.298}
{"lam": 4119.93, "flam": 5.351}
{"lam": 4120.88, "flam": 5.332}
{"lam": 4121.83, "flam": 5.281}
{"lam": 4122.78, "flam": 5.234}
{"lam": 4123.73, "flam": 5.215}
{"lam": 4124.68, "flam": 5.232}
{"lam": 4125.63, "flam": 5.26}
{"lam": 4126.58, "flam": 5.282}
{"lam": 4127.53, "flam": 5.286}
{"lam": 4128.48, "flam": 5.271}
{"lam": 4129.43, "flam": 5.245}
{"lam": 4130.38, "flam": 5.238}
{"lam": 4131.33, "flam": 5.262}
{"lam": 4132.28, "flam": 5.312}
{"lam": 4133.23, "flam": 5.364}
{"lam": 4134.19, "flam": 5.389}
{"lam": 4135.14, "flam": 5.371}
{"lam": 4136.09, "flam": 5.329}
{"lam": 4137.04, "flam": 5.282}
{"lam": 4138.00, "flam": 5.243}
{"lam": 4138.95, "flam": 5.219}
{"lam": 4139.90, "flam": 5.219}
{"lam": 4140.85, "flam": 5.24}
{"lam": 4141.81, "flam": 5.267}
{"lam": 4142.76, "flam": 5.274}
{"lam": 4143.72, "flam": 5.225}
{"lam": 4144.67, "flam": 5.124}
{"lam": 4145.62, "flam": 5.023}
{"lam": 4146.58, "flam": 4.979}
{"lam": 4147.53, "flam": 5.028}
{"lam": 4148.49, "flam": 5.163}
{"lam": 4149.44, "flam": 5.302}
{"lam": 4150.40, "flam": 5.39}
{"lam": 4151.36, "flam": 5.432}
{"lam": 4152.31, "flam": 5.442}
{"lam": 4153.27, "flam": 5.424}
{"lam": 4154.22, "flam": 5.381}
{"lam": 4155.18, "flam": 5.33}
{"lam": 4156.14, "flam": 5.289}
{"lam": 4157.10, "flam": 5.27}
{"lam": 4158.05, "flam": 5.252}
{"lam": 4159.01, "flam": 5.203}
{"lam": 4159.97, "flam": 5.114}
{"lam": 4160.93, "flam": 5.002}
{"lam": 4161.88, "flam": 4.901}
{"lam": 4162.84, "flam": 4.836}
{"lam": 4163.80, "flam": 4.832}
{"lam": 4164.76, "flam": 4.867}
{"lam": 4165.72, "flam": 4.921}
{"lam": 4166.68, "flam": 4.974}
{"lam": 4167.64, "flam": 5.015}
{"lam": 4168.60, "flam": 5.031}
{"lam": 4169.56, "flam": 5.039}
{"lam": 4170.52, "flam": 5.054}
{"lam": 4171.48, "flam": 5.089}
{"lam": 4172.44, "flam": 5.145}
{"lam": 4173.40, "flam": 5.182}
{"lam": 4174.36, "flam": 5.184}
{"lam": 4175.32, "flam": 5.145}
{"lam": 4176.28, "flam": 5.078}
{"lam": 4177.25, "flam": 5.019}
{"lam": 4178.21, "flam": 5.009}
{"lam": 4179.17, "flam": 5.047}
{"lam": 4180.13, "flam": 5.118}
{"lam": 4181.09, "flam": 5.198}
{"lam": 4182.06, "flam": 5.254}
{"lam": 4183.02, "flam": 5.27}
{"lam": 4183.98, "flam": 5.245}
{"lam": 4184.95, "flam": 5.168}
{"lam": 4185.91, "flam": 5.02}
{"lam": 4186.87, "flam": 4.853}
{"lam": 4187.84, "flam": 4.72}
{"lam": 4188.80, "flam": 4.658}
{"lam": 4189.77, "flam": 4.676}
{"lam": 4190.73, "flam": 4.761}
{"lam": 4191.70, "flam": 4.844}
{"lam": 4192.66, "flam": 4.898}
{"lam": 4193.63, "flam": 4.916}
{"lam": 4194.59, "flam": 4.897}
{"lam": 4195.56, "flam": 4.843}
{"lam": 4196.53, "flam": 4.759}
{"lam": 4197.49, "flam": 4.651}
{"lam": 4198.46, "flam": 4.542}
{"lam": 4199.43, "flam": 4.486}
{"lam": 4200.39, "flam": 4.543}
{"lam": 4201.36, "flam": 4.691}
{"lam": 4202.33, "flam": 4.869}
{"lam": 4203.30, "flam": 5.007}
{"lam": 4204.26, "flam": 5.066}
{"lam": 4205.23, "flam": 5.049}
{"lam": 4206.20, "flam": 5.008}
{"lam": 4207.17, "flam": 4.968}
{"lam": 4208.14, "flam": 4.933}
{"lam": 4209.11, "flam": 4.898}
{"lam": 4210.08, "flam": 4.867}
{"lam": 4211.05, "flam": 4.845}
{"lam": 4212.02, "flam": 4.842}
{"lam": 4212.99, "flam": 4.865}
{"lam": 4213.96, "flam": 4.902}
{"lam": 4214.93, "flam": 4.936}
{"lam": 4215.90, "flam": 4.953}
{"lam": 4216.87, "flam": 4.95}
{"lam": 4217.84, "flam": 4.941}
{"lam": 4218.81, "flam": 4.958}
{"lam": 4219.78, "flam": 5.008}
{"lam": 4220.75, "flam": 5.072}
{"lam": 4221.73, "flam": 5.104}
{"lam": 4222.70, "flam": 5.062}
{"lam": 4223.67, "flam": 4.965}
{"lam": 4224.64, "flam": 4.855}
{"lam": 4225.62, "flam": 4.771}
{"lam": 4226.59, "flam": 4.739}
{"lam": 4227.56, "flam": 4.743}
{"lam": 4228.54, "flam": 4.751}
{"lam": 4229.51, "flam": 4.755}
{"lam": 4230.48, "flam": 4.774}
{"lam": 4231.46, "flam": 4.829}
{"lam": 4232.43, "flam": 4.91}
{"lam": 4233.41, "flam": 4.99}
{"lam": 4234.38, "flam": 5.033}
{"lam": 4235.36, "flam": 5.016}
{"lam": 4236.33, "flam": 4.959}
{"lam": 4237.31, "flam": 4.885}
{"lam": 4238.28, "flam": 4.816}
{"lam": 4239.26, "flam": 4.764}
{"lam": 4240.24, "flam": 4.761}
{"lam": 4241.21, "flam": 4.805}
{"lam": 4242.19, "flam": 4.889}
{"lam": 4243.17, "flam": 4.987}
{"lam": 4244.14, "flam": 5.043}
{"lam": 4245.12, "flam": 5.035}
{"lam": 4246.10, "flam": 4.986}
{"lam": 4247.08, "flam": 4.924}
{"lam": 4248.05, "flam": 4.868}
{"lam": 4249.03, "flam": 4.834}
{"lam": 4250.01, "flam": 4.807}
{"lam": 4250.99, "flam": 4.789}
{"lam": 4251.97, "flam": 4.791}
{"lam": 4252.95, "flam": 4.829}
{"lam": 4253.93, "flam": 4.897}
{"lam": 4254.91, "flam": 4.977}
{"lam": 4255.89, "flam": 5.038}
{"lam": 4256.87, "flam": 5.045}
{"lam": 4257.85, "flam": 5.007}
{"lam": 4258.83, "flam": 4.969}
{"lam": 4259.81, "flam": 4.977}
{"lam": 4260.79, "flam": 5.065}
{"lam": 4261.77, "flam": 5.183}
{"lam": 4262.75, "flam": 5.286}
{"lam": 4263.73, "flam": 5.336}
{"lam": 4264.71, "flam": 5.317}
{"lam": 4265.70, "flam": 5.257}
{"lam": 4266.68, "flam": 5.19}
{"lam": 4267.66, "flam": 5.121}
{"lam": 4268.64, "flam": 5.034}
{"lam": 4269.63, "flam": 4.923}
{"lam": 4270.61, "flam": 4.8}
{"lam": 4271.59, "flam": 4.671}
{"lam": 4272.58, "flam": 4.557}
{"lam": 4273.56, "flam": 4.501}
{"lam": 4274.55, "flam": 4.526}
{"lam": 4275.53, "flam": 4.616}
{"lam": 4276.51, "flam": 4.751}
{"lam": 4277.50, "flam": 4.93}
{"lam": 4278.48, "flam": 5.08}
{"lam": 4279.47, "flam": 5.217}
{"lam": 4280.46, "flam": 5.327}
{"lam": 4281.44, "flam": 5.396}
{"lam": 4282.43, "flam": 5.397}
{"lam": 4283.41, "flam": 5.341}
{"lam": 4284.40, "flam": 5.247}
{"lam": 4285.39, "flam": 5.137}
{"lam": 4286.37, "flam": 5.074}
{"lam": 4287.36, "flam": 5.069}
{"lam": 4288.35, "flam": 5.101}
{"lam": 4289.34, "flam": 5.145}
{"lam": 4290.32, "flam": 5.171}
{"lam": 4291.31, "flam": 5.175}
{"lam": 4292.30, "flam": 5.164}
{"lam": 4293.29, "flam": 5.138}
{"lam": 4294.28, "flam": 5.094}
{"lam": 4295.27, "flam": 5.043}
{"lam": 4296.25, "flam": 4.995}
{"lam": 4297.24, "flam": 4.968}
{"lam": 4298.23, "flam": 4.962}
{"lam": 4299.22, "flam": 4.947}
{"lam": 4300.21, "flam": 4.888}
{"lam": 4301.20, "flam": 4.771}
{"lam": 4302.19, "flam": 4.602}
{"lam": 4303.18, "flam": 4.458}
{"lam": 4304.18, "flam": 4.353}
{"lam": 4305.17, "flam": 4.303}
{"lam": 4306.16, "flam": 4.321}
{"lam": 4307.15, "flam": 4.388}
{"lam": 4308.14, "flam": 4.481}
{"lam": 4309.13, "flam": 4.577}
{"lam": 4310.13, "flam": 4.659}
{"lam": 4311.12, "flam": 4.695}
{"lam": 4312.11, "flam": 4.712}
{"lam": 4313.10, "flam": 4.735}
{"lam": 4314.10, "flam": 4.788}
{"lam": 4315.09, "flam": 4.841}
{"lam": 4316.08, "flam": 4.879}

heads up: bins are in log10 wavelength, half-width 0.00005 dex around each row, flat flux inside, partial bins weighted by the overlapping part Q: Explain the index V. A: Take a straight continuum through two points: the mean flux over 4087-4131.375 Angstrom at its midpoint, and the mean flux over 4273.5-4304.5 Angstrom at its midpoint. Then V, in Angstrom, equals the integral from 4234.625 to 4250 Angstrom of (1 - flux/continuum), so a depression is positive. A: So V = 0.7 Angstrom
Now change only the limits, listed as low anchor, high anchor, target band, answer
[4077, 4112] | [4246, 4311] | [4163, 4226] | 4.0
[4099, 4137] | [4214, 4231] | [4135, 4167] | 1.3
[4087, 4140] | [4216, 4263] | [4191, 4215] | 1.2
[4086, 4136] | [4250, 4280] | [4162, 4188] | 1.1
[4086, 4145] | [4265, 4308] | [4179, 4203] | 1.7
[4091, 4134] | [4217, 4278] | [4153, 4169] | 0.7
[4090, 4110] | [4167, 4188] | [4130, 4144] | 0.8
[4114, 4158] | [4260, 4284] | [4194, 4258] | 2.7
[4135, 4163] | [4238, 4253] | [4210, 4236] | 0.2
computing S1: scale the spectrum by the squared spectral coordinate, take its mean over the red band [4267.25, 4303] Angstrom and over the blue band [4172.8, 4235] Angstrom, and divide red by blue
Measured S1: 1.05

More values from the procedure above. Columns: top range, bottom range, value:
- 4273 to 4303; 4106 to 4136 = 1.06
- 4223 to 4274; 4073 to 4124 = 0.96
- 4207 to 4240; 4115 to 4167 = 0.98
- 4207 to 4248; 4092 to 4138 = 0.93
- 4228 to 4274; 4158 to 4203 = 1.03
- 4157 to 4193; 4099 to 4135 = 0.91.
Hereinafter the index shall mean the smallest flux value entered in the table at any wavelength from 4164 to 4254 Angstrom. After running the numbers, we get 4.486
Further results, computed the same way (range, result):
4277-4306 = 4.303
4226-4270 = 4.739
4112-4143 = 4.8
